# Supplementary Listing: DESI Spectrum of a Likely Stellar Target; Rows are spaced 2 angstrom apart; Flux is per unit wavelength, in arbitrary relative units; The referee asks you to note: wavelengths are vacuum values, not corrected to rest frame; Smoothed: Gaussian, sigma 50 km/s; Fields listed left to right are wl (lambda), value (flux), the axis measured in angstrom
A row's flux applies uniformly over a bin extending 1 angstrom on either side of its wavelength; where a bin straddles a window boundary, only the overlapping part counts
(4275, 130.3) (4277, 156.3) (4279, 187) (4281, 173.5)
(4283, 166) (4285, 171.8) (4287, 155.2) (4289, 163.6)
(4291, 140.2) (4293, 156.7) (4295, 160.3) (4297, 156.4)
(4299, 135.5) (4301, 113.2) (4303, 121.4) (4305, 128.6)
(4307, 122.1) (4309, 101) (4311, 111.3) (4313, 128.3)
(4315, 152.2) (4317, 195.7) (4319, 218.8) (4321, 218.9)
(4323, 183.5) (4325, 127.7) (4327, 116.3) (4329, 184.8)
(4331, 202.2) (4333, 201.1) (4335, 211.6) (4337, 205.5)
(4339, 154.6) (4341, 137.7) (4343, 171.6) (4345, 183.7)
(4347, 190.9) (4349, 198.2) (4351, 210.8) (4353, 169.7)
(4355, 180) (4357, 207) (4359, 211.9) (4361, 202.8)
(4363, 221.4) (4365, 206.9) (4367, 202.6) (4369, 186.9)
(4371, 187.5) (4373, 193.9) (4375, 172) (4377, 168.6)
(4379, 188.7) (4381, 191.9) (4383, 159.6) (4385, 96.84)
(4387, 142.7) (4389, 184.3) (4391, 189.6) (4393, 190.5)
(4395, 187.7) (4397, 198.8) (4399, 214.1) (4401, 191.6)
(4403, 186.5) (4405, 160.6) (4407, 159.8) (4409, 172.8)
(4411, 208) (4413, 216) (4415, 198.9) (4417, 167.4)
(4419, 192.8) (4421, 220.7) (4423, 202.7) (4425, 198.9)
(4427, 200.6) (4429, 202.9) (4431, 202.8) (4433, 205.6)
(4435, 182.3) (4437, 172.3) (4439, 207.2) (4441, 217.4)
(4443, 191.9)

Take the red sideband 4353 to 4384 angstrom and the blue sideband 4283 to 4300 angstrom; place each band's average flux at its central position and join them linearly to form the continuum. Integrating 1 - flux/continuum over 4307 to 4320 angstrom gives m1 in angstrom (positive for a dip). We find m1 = 1.4 angstrom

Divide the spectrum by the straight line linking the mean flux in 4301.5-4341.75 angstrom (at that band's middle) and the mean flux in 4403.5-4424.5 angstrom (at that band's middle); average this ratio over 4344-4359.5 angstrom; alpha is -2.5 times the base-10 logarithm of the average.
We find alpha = -0.138 mag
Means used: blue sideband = 161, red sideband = 190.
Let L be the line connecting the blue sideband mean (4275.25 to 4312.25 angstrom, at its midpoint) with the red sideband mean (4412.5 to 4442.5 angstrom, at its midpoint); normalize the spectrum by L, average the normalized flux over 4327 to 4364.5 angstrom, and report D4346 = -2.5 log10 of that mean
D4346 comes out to -0.144 mag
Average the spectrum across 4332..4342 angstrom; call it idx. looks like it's 182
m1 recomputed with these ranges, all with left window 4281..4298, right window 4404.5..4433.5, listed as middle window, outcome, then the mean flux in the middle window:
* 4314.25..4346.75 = -1.7 angstrom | 180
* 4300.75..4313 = 3.5 angstrom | 117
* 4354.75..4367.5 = -1.9 angstrom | 206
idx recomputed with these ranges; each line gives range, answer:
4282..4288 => 164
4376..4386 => 161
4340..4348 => 171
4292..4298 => 158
